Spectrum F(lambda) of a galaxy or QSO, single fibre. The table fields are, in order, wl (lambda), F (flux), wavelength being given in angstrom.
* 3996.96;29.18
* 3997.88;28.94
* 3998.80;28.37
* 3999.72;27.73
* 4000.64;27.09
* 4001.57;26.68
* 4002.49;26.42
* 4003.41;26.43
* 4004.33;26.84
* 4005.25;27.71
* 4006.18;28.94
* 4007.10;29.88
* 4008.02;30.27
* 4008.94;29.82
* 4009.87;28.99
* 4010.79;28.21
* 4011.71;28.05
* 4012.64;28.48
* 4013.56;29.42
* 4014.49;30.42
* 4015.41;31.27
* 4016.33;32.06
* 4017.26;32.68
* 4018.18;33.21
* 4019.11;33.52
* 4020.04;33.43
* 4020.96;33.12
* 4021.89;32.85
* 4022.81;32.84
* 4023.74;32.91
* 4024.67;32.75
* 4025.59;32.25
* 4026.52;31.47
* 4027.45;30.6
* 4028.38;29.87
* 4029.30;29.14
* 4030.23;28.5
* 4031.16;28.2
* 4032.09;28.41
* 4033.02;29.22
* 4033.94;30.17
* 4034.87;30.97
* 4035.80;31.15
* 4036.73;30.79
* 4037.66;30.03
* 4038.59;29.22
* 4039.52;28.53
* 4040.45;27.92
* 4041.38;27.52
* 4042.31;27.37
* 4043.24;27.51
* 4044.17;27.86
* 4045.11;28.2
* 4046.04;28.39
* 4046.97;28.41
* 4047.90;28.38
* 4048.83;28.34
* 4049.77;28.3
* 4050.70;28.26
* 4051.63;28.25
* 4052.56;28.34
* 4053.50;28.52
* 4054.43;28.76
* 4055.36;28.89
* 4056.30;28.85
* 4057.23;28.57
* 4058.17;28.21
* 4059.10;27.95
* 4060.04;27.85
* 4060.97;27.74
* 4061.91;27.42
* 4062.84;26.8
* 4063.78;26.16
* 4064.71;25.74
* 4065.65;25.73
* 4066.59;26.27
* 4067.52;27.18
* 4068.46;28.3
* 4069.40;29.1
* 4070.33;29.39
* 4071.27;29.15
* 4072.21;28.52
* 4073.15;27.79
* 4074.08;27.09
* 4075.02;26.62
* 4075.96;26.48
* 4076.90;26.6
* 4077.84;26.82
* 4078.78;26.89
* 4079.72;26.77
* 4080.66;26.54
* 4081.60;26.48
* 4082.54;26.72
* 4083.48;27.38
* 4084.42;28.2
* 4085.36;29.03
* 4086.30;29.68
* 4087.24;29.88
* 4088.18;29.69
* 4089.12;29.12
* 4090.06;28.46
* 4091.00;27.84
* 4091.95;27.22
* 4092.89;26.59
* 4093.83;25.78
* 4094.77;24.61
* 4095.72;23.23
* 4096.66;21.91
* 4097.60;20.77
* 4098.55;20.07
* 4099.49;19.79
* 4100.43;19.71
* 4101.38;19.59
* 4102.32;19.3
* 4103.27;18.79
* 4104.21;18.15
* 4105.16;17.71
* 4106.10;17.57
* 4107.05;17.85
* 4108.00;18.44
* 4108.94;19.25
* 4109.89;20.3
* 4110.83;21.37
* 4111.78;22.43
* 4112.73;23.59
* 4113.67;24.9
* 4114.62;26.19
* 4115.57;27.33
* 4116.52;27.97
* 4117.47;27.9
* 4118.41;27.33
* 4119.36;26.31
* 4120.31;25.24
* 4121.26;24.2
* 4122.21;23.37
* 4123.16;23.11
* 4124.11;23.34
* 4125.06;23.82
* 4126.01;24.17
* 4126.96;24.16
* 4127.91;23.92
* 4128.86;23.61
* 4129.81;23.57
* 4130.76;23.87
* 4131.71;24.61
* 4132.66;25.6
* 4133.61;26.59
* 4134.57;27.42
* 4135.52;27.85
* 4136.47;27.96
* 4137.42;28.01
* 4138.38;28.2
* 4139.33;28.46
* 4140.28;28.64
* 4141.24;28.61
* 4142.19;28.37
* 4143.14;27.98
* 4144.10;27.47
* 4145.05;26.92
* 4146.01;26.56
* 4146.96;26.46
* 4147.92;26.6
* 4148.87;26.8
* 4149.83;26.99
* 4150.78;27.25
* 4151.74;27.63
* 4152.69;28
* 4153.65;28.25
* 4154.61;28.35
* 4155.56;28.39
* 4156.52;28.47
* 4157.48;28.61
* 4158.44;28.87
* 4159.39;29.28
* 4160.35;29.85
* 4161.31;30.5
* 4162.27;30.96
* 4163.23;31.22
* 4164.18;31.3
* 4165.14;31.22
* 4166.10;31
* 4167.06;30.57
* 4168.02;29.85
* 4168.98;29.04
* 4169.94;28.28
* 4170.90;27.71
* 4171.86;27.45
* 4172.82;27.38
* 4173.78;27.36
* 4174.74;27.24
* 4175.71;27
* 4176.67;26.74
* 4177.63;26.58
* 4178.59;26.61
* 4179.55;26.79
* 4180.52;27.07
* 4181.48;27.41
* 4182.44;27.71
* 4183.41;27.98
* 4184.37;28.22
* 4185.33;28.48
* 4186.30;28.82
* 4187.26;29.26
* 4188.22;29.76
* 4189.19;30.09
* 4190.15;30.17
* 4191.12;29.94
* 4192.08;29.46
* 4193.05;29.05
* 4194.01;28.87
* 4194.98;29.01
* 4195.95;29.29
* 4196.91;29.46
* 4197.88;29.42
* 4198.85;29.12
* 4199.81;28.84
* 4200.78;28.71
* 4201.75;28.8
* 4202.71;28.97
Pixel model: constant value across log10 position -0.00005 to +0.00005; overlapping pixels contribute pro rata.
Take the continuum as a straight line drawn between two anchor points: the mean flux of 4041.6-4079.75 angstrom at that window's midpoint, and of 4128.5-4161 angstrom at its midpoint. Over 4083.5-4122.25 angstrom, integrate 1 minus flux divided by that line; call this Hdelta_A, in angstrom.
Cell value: 5.21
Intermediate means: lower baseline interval 27.8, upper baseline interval 27.4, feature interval 23.9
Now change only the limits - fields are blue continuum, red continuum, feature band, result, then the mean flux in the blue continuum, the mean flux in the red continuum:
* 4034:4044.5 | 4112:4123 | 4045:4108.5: 3.4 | 29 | 25.7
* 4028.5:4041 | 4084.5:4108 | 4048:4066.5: -0.4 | 29.4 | 23.4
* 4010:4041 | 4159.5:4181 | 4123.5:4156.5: 2.8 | 30.6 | 28.7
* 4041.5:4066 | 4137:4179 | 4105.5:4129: 3.9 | 27.9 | 28.3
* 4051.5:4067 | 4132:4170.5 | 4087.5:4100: 1.3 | 27.6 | 28.4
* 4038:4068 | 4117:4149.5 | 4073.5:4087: 0.0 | 27.9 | 26.1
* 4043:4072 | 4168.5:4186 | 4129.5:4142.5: 0.3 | 28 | 27.5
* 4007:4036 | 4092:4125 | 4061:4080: -0.8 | 30.8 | 22.6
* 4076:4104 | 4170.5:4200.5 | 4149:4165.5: -1.0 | 25.2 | 28.3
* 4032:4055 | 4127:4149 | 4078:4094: 0.0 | 28.8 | 26.7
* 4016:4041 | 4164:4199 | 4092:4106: 4.1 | 30.9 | 28.6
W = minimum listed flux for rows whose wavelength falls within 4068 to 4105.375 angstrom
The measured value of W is 17.71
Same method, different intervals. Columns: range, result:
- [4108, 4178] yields 18.44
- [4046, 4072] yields 25.73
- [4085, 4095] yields 24.61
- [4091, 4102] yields 19.59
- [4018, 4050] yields 27.37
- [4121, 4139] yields 23.11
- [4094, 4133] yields 17.57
